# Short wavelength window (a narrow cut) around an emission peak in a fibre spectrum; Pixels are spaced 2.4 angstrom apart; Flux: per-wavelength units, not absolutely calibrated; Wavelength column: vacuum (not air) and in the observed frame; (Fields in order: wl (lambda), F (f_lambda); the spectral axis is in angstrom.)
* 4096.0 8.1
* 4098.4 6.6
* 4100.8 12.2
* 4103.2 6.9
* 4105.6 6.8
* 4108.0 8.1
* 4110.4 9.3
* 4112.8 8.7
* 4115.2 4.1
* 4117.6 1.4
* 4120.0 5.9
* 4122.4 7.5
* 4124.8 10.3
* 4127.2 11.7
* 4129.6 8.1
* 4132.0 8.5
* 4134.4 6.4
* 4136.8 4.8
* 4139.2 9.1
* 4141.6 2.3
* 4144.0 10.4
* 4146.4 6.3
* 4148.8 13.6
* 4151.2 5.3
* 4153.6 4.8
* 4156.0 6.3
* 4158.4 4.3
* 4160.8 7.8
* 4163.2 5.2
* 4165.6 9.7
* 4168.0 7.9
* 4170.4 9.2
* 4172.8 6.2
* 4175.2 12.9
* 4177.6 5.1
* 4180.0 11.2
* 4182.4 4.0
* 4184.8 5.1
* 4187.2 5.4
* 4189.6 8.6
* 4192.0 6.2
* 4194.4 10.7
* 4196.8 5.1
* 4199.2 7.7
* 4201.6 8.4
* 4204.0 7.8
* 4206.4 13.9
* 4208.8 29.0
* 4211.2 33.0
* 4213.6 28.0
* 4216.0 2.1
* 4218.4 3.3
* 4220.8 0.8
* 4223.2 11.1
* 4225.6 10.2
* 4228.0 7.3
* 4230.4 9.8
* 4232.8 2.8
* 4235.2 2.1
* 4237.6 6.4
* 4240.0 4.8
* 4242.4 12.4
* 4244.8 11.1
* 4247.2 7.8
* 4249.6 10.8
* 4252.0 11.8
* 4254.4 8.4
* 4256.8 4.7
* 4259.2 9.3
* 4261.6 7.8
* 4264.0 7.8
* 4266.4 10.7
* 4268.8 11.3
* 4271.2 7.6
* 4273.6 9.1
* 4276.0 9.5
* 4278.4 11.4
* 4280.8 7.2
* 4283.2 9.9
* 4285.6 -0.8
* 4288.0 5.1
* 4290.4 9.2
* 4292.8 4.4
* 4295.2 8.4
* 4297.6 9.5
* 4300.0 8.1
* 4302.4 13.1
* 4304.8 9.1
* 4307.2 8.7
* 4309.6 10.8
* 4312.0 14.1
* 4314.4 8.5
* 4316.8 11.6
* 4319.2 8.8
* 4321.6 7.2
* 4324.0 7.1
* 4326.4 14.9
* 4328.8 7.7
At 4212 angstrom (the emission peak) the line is [O II]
